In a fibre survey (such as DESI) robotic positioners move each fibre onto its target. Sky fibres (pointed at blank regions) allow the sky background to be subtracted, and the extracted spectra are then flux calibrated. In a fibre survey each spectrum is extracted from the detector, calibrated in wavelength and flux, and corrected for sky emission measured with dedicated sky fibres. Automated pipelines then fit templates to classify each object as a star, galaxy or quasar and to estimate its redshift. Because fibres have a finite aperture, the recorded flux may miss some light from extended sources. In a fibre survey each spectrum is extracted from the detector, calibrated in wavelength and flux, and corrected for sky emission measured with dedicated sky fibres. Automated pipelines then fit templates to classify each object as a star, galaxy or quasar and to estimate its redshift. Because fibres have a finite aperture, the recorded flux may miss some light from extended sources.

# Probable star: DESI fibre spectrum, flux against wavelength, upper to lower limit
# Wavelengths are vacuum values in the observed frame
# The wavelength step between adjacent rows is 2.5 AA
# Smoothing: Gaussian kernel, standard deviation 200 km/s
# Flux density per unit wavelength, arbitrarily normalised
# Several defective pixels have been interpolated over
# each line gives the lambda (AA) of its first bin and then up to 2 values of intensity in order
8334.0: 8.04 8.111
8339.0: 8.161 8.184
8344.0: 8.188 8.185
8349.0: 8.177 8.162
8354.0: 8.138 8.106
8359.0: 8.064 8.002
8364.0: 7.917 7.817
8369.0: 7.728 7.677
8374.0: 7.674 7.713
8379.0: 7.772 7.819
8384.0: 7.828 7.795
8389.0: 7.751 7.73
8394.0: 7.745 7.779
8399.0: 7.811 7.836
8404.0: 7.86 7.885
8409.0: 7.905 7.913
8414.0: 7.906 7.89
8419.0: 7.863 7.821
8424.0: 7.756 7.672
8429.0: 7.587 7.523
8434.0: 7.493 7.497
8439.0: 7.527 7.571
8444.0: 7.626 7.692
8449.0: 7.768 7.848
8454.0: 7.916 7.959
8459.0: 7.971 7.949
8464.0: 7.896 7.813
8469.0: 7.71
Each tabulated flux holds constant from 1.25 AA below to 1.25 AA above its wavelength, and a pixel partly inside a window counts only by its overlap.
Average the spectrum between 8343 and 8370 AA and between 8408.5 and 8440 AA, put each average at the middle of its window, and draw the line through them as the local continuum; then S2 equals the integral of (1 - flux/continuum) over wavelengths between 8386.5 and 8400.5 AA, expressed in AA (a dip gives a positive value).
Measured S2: 0.2 AA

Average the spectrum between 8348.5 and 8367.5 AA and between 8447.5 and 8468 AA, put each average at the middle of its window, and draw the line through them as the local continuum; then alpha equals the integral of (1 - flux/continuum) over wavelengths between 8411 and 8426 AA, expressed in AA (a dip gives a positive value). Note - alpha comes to 0.2 AA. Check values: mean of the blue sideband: 8.05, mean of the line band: 7.85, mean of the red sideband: 7.89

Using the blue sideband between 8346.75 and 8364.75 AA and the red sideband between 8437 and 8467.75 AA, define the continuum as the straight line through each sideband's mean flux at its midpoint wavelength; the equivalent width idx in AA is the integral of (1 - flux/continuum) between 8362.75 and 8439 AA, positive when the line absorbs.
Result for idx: 1.8 AA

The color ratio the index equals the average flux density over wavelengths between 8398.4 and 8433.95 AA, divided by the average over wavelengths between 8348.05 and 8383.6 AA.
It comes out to 0.99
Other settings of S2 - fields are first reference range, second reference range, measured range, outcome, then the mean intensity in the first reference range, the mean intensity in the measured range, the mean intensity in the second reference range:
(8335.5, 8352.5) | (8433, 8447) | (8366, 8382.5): 0.49 AA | 8.17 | 7.74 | 7.56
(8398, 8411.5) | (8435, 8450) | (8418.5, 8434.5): 0.09 AA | 7.87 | 7.67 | 7.61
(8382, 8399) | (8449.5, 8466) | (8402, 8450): 0.74 AA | 7.78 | 7.73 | 7.91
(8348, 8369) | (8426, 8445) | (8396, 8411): -0.19 AA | 8.03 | 7.85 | 7.56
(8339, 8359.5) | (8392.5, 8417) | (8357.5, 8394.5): 0.94 AA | 8.15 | 7.81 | 7.85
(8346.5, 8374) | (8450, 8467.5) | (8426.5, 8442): 0.75 AA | 7.97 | 7.54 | 7.91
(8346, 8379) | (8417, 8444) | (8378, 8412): -0.09 AA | 7.94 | 7.81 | 7.64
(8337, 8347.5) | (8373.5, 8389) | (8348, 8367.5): -0.09 AA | 8.17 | 8.05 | 7.77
